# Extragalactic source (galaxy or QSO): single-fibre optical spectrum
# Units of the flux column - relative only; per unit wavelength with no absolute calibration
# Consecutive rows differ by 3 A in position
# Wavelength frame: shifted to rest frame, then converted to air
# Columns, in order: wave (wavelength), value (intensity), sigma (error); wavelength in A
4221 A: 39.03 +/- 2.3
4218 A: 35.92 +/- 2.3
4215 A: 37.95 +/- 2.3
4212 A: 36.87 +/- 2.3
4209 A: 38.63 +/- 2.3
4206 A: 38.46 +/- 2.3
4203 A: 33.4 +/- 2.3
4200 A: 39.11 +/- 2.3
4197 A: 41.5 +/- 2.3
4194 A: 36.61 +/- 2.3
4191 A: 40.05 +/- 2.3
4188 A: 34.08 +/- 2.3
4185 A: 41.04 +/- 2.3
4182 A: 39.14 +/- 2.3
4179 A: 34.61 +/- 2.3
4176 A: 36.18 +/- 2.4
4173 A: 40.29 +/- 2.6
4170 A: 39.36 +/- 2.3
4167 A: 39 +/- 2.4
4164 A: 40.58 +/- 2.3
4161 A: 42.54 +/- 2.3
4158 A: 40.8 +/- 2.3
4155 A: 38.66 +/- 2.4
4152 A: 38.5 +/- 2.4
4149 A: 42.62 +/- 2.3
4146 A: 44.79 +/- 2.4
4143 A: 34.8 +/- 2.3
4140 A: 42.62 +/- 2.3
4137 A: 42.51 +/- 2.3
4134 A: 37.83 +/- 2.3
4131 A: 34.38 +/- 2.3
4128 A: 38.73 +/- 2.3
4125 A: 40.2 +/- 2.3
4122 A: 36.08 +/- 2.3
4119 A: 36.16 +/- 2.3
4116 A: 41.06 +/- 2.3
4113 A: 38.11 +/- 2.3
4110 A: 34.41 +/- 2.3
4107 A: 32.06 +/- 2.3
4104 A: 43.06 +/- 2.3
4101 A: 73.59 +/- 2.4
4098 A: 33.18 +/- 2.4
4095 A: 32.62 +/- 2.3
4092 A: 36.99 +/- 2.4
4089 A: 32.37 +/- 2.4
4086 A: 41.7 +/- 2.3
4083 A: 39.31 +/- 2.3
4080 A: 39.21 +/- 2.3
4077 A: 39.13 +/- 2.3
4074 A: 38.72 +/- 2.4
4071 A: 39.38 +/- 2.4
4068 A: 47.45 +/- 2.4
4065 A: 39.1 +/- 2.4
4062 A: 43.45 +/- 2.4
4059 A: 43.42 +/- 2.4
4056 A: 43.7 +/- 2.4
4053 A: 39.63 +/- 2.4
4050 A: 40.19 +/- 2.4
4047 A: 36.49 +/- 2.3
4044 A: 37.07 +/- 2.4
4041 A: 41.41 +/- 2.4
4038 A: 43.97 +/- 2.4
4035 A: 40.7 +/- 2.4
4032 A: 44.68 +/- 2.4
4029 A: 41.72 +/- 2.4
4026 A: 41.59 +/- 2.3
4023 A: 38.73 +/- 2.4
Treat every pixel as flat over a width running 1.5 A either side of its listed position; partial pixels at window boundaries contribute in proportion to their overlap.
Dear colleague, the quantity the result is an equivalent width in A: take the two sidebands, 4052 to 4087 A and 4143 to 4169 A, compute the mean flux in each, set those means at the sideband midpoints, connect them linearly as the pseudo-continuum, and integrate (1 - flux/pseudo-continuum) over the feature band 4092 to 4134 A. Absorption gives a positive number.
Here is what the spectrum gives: 1.6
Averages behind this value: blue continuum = 41.2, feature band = 39.4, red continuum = 40.6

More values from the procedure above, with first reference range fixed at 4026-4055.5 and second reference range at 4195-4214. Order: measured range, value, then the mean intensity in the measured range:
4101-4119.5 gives -0.4 A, 40.5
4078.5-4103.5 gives -0.8 A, 41.2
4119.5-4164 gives -0.6 A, 39.6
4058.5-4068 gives -0.5 A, 42.7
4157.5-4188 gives -0.4 A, 39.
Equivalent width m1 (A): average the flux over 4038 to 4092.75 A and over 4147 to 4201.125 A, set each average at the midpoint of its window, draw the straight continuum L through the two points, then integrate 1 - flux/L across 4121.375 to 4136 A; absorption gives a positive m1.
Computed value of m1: 0.7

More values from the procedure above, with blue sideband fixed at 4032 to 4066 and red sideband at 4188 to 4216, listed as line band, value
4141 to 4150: -0.4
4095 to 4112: -1.0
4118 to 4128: 0.4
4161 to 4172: -0.4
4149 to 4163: -0.6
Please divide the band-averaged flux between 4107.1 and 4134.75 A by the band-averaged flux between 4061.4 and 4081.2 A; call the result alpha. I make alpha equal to 0.91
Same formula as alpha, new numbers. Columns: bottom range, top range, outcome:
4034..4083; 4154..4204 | 0.95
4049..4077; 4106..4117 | 0.88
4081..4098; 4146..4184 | 1.09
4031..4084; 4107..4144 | 0.93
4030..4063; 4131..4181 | 0.96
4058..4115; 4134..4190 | 0.98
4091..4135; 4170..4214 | 0.97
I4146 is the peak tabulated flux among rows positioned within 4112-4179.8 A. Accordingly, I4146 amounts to 44.79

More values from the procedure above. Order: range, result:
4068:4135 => 73.59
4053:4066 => 43.7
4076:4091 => 41.7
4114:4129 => 41.06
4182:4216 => 41.5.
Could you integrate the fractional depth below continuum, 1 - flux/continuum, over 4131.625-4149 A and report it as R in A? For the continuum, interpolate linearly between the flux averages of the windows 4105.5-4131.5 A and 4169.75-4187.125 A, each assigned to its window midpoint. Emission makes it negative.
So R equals -1.40 A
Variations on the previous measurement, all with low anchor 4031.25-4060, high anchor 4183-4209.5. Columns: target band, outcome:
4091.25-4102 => -0.9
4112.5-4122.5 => 0.4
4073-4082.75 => 0.3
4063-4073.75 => -0.3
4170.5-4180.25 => 0.3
